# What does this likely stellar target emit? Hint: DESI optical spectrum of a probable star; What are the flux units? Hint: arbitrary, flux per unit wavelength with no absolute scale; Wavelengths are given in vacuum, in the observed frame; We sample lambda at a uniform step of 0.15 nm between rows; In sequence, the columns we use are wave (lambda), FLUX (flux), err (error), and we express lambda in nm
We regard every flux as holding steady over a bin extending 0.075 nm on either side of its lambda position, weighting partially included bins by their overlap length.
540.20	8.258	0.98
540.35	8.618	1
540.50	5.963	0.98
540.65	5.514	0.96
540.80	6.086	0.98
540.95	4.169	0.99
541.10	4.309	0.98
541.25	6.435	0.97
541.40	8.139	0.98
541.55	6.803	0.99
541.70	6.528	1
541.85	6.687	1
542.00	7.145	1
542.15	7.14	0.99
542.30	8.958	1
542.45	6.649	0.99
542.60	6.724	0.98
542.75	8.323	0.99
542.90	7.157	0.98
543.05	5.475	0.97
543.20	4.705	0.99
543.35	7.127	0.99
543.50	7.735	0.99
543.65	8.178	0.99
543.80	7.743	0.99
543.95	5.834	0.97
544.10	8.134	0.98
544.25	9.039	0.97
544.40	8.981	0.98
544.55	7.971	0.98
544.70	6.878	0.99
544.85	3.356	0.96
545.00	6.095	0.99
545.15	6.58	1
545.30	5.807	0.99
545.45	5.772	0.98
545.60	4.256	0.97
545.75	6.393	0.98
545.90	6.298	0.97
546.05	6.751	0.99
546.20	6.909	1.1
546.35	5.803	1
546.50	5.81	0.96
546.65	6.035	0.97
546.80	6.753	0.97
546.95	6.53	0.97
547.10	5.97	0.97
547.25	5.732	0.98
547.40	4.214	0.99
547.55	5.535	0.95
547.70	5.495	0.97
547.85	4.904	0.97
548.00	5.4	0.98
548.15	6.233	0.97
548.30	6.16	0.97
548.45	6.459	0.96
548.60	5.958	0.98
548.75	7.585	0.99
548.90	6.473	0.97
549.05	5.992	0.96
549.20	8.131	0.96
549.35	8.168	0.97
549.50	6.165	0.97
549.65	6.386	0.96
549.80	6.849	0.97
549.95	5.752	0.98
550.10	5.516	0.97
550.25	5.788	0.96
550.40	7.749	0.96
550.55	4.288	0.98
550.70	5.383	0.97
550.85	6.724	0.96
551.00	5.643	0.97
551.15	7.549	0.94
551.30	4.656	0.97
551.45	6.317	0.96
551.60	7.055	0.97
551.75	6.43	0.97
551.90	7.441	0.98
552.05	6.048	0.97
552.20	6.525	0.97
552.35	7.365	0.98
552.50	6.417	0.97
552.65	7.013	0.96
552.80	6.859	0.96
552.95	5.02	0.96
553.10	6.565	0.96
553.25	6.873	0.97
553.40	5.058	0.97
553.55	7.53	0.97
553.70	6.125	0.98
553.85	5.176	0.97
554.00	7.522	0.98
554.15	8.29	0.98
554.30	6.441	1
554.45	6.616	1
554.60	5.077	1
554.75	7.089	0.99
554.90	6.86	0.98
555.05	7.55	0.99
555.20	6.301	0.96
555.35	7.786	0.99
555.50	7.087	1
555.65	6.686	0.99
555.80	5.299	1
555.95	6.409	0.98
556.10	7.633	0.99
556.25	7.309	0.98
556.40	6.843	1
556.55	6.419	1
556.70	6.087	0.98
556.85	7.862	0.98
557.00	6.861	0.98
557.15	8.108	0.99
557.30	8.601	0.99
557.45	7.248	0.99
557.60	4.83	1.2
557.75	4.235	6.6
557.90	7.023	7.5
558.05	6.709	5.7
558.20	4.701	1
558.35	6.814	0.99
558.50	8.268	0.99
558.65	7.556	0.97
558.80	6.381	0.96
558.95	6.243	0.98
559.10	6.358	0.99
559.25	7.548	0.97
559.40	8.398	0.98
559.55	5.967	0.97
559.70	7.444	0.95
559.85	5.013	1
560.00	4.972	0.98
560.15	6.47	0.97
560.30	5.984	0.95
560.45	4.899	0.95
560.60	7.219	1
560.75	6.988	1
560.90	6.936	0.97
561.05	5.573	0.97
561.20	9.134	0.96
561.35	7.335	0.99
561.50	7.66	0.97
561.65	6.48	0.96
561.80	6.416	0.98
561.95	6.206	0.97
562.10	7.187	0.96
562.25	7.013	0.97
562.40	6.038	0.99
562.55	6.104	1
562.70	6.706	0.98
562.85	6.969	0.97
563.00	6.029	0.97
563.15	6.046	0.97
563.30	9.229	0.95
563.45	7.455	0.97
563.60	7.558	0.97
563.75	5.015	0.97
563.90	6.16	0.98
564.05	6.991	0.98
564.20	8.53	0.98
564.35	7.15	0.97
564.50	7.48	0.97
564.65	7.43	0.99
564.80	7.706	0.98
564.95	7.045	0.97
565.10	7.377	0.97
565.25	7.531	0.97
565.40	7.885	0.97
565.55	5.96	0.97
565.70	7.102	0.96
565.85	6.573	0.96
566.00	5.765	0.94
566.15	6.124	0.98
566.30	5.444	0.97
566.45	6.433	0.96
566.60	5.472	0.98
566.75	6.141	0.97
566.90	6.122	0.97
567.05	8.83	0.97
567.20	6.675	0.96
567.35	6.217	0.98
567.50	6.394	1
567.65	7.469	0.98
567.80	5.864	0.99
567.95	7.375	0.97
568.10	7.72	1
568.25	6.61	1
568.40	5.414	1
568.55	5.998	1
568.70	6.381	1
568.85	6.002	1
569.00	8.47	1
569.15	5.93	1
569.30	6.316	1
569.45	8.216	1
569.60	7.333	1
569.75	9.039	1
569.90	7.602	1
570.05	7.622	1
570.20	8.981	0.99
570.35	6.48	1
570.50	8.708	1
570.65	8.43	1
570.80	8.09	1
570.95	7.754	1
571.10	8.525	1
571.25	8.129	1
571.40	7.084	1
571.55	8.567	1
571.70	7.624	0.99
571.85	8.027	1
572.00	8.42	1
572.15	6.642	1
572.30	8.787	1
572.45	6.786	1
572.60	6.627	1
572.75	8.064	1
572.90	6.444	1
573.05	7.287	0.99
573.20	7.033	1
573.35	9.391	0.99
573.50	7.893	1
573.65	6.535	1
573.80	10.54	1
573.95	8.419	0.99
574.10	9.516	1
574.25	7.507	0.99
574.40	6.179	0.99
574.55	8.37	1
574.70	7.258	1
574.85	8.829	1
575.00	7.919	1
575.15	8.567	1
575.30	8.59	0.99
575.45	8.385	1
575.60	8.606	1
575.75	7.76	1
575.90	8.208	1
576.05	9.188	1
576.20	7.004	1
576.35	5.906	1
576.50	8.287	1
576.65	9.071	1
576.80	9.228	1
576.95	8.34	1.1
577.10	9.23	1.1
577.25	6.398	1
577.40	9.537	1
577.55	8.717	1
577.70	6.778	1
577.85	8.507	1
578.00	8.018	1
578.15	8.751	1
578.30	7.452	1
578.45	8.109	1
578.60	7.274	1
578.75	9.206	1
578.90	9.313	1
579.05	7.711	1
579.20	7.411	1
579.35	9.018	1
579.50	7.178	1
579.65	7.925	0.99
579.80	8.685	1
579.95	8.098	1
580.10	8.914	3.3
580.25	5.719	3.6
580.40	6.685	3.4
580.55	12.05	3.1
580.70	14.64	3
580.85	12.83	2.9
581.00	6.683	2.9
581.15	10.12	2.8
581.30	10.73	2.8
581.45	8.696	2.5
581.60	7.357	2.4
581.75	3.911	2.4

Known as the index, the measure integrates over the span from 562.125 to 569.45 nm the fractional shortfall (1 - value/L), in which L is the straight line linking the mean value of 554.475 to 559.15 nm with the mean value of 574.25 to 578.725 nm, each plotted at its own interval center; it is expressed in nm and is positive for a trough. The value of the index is 0.56 nm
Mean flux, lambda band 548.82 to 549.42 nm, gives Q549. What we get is 7.19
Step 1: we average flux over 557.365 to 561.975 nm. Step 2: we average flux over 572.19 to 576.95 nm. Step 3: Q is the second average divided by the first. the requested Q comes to 1.2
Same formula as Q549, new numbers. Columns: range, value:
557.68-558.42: 5.9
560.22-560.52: 5.47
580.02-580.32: 7.36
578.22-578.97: 8.27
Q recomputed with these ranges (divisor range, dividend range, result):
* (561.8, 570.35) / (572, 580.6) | 1.17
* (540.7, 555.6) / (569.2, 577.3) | 1.23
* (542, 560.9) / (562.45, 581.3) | 1.18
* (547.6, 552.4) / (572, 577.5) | 1.27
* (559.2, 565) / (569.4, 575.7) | 1.17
